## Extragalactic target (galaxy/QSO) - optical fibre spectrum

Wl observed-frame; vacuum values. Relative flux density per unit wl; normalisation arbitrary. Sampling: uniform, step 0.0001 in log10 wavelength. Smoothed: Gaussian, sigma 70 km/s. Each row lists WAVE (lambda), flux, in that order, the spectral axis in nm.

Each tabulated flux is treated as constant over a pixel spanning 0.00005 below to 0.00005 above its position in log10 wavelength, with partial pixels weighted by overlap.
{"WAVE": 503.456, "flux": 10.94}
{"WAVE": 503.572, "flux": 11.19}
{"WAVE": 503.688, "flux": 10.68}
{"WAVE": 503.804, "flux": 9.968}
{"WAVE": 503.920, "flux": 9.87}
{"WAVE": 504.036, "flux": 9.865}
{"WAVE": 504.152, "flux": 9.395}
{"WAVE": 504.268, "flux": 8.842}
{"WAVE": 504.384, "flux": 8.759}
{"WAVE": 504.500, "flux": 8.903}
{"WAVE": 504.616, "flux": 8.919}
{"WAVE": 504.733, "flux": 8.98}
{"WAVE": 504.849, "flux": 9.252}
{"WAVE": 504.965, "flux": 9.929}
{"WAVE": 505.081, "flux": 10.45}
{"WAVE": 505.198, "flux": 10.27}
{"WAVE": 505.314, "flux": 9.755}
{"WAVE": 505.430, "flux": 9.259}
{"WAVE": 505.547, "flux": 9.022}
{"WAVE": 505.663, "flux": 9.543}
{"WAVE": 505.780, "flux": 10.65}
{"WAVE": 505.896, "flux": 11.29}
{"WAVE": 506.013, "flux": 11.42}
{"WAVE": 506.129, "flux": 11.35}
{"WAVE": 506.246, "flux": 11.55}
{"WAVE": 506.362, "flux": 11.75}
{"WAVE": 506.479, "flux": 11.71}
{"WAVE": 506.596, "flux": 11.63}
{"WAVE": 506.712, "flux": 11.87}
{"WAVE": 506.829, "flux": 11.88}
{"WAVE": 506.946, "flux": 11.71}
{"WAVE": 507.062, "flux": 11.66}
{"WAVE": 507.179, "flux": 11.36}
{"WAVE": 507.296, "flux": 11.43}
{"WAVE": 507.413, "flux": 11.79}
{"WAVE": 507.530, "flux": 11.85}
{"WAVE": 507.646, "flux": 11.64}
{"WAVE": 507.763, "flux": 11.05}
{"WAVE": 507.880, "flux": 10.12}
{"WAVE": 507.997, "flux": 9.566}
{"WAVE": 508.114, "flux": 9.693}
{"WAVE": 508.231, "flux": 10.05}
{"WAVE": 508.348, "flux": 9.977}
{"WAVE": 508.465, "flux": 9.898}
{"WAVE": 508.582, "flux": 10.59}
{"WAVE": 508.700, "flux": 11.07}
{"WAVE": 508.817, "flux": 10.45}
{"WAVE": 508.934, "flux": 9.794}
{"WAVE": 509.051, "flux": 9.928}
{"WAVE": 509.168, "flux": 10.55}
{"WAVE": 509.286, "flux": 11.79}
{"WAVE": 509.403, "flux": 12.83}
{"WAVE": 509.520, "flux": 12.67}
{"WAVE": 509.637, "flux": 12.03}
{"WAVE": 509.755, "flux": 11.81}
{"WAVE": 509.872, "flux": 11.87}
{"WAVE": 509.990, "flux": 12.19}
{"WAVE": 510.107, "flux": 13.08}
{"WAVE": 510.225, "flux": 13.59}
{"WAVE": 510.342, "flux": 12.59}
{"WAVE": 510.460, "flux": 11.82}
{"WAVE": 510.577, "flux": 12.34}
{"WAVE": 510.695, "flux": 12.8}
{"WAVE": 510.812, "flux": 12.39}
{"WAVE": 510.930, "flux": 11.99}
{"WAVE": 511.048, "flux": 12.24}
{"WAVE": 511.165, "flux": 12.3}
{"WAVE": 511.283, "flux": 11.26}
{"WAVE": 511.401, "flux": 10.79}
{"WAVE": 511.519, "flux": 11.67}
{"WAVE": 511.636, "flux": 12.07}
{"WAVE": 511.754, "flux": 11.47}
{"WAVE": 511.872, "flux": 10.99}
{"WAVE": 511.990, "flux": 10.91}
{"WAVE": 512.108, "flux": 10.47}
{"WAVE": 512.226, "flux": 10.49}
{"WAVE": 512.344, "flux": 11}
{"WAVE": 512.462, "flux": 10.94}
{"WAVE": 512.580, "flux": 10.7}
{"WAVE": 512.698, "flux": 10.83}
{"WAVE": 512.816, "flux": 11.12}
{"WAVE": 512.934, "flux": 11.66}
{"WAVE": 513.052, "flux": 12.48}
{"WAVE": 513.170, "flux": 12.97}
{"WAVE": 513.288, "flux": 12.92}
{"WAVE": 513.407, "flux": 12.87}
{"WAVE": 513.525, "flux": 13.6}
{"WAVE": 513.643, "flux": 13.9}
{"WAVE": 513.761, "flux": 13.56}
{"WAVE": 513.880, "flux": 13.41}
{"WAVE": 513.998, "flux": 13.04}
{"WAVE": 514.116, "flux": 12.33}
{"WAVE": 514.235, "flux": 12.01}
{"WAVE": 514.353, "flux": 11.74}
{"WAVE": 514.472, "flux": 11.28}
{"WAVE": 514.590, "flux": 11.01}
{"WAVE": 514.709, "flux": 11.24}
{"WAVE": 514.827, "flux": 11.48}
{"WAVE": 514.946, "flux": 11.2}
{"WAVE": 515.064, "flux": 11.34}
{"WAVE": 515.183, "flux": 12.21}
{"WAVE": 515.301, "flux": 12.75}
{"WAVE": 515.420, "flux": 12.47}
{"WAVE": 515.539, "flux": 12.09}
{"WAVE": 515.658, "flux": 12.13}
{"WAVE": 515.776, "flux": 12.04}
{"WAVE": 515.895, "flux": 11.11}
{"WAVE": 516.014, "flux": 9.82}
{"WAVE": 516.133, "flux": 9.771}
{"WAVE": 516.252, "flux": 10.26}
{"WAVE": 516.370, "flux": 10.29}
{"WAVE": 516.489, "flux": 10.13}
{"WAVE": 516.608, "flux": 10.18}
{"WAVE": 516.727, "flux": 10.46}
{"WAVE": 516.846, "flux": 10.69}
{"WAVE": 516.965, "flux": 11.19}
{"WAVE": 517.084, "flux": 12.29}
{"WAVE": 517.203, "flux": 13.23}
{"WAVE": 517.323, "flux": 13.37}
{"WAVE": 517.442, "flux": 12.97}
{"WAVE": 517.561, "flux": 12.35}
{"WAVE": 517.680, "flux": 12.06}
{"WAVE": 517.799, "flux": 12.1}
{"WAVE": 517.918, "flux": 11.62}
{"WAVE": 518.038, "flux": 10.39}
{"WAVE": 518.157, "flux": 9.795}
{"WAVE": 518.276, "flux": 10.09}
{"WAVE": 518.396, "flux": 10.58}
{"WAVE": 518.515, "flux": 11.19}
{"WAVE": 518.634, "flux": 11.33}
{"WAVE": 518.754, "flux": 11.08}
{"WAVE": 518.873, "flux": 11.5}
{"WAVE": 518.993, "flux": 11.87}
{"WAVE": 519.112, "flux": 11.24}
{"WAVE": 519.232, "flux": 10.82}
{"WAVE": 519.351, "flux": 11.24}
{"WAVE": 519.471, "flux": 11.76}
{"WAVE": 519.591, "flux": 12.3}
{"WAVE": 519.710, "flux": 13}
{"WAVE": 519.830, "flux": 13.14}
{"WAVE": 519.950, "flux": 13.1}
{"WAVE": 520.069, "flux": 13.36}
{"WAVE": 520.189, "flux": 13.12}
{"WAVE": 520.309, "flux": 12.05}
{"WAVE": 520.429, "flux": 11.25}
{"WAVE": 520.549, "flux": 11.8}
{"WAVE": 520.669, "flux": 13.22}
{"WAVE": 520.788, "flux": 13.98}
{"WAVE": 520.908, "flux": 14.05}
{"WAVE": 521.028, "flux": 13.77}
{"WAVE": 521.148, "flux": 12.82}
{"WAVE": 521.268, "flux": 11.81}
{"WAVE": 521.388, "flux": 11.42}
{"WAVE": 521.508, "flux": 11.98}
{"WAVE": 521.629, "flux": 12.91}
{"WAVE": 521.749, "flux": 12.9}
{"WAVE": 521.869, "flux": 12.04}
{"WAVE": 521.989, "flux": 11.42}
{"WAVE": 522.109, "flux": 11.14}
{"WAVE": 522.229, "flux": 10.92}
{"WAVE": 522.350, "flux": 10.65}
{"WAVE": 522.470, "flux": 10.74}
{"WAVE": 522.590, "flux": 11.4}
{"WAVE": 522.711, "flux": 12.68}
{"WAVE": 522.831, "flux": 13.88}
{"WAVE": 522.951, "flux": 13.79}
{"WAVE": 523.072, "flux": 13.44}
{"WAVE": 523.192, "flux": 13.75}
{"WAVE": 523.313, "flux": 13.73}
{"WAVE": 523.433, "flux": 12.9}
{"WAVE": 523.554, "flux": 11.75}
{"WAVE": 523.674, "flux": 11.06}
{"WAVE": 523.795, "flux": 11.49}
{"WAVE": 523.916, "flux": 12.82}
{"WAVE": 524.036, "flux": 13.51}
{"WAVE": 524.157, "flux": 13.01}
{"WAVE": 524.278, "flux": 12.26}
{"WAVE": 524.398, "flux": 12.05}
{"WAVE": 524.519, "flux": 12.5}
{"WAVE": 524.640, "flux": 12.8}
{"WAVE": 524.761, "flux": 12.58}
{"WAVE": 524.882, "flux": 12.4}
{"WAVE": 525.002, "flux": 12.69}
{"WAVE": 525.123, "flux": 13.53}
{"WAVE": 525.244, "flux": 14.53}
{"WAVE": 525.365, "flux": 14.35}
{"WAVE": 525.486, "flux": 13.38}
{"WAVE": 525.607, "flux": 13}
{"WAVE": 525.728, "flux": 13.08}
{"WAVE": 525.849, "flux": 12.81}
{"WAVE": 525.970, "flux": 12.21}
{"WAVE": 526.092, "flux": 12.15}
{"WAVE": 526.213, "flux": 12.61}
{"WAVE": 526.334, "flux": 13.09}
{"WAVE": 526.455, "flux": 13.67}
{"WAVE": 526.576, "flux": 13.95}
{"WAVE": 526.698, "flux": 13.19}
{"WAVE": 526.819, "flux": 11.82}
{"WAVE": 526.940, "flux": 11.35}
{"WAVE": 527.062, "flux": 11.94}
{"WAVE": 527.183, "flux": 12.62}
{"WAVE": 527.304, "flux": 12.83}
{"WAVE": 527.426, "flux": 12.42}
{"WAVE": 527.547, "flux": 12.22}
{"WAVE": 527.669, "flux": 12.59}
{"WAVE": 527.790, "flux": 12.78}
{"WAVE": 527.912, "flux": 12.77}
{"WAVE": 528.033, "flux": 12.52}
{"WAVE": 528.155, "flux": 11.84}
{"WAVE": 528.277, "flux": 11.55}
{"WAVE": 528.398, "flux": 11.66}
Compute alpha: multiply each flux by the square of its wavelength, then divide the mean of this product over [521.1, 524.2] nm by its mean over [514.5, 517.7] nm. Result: 1.10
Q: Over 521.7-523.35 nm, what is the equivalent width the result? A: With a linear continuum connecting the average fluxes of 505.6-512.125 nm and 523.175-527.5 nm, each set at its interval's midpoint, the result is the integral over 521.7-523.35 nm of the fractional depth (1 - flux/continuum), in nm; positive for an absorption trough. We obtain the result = 0.03 nm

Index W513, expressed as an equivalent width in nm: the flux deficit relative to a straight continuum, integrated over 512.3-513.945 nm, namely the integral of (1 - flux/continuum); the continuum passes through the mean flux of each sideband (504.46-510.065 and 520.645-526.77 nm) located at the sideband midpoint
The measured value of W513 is -0.11 nm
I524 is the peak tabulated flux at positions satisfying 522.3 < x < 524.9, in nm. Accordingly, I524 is 13.88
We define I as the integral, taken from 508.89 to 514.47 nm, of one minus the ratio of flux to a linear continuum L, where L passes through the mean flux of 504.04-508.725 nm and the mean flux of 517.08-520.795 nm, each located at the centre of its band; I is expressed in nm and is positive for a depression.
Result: -0.43 nm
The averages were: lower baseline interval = 10.5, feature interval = 12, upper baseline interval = 11.9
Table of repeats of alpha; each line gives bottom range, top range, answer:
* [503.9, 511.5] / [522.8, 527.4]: 1.25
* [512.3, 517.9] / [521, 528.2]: 1.10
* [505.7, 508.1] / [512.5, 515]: 1.10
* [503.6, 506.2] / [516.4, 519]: 1.21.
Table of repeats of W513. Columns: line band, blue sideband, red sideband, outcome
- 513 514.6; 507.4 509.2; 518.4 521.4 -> -0.198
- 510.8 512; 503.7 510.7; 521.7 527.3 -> -0.039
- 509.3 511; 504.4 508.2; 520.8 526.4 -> -0.204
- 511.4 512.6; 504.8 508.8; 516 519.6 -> -0.009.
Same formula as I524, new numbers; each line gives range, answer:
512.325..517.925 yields 13.9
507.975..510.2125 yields 13.08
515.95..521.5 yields 14.05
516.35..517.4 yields 13.37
